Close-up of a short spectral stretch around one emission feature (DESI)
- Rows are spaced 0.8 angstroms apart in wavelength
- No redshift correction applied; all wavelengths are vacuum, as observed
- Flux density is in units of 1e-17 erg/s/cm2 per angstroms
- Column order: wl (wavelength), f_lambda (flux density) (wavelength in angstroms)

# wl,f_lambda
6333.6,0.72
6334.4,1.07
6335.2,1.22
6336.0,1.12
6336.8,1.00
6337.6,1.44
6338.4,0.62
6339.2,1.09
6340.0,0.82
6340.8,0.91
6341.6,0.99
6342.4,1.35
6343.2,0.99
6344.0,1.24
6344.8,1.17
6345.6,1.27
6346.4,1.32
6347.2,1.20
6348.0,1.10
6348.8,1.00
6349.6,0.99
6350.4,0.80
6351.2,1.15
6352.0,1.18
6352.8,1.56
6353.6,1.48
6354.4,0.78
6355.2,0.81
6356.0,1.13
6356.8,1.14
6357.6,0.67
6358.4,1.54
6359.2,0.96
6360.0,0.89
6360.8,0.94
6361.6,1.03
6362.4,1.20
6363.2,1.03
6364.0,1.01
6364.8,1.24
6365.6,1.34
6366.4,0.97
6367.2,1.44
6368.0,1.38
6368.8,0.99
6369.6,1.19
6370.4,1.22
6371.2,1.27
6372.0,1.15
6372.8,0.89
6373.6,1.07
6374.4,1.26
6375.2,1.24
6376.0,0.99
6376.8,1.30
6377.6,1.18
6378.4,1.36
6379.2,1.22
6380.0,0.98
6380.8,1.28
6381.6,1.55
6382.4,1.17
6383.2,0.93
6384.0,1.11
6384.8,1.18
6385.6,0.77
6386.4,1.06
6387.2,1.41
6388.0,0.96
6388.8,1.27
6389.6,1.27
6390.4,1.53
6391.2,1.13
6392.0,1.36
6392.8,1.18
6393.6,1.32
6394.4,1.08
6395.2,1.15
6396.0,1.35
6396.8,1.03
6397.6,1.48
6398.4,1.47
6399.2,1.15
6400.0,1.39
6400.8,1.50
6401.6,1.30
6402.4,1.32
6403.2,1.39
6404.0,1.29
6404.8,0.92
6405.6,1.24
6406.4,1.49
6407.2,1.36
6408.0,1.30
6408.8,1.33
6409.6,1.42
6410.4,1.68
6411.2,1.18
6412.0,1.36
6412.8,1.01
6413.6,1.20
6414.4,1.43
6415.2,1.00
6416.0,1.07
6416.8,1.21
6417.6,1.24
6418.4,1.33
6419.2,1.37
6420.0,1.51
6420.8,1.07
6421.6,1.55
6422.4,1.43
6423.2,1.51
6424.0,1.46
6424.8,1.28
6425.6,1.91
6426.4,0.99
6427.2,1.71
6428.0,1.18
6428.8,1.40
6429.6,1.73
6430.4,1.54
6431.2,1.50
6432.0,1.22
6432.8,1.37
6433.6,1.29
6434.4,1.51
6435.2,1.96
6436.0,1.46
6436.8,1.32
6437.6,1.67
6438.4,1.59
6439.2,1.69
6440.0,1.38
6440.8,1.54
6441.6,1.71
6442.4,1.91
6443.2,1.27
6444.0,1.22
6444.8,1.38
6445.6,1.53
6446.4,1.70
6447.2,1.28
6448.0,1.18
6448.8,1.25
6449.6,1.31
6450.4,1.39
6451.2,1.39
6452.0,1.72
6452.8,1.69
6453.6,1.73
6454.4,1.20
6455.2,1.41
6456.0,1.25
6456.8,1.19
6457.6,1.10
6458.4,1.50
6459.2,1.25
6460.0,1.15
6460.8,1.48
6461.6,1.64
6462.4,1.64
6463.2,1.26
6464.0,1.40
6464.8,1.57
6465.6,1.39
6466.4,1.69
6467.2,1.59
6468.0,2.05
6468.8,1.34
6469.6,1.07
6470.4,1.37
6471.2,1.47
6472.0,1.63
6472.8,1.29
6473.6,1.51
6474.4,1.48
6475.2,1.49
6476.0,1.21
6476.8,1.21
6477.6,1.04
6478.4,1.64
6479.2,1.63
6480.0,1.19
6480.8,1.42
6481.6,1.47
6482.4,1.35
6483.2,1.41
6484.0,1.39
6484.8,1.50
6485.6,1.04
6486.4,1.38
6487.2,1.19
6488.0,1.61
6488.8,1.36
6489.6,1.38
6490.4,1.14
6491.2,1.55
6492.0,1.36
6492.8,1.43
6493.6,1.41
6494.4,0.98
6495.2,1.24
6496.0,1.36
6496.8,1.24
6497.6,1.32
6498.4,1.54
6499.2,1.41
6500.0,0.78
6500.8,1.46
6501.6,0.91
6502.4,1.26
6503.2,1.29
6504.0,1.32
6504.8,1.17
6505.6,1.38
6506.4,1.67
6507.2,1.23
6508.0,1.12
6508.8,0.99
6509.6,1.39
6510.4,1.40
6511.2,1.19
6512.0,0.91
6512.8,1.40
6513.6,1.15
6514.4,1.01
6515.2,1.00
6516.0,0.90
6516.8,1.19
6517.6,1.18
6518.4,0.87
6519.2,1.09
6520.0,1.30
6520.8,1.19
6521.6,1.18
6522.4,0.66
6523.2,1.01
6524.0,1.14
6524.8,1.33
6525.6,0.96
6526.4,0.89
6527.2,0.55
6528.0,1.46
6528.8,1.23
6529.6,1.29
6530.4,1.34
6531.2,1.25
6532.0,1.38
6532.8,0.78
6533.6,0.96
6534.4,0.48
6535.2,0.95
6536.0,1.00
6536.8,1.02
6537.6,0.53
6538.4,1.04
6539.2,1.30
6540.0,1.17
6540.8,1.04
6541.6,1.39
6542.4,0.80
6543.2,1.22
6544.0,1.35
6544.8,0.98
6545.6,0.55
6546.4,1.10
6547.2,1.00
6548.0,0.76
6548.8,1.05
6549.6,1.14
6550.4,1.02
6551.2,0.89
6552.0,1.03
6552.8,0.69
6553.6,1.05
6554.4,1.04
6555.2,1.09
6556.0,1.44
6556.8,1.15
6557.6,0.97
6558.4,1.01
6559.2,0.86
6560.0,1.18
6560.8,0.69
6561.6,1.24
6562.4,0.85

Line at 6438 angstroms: C III]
